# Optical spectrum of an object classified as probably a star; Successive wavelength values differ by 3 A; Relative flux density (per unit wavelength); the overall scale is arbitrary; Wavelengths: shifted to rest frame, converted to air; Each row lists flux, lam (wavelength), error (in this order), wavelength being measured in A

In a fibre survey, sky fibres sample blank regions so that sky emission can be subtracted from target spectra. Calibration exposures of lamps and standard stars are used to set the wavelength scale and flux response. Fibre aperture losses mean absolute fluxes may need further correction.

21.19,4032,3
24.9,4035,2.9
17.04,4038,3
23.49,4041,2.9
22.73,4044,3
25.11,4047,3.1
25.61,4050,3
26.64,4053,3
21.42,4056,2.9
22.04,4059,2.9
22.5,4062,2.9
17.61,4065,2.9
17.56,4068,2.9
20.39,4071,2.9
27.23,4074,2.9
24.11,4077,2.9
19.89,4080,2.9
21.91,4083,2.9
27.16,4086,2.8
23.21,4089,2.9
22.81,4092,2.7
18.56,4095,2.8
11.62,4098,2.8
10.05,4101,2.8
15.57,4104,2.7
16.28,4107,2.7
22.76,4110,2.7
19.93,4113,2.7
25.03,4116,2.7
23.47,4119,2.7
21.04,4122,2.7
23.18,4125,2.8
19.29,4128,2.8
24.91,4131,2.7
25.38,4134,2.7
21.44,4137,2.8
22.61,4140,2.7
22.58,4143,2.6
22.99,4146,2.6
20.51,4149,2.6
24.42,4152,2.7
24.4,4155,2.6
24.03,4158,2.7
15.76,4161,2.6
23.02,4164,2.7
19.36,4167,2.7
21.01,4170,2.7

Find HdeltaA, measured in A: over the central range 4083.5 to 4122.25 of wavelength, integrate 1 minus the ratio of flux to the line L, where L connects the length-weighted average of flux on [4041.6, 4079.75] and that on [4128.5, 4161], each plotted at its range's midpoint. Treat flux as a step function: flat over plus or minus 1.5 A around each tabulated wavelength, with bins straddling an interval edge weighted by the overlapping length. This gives 5.0 A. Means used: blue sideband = 22.7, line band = 19.8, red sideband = 22.9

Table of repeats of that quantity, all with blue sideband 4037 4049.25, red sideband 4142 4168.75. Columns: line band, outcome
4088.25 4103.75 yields 3.8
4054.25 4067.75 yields 1.0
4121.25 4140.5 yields -0.5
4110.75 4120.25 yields -0.3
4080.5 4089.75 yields -0.6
